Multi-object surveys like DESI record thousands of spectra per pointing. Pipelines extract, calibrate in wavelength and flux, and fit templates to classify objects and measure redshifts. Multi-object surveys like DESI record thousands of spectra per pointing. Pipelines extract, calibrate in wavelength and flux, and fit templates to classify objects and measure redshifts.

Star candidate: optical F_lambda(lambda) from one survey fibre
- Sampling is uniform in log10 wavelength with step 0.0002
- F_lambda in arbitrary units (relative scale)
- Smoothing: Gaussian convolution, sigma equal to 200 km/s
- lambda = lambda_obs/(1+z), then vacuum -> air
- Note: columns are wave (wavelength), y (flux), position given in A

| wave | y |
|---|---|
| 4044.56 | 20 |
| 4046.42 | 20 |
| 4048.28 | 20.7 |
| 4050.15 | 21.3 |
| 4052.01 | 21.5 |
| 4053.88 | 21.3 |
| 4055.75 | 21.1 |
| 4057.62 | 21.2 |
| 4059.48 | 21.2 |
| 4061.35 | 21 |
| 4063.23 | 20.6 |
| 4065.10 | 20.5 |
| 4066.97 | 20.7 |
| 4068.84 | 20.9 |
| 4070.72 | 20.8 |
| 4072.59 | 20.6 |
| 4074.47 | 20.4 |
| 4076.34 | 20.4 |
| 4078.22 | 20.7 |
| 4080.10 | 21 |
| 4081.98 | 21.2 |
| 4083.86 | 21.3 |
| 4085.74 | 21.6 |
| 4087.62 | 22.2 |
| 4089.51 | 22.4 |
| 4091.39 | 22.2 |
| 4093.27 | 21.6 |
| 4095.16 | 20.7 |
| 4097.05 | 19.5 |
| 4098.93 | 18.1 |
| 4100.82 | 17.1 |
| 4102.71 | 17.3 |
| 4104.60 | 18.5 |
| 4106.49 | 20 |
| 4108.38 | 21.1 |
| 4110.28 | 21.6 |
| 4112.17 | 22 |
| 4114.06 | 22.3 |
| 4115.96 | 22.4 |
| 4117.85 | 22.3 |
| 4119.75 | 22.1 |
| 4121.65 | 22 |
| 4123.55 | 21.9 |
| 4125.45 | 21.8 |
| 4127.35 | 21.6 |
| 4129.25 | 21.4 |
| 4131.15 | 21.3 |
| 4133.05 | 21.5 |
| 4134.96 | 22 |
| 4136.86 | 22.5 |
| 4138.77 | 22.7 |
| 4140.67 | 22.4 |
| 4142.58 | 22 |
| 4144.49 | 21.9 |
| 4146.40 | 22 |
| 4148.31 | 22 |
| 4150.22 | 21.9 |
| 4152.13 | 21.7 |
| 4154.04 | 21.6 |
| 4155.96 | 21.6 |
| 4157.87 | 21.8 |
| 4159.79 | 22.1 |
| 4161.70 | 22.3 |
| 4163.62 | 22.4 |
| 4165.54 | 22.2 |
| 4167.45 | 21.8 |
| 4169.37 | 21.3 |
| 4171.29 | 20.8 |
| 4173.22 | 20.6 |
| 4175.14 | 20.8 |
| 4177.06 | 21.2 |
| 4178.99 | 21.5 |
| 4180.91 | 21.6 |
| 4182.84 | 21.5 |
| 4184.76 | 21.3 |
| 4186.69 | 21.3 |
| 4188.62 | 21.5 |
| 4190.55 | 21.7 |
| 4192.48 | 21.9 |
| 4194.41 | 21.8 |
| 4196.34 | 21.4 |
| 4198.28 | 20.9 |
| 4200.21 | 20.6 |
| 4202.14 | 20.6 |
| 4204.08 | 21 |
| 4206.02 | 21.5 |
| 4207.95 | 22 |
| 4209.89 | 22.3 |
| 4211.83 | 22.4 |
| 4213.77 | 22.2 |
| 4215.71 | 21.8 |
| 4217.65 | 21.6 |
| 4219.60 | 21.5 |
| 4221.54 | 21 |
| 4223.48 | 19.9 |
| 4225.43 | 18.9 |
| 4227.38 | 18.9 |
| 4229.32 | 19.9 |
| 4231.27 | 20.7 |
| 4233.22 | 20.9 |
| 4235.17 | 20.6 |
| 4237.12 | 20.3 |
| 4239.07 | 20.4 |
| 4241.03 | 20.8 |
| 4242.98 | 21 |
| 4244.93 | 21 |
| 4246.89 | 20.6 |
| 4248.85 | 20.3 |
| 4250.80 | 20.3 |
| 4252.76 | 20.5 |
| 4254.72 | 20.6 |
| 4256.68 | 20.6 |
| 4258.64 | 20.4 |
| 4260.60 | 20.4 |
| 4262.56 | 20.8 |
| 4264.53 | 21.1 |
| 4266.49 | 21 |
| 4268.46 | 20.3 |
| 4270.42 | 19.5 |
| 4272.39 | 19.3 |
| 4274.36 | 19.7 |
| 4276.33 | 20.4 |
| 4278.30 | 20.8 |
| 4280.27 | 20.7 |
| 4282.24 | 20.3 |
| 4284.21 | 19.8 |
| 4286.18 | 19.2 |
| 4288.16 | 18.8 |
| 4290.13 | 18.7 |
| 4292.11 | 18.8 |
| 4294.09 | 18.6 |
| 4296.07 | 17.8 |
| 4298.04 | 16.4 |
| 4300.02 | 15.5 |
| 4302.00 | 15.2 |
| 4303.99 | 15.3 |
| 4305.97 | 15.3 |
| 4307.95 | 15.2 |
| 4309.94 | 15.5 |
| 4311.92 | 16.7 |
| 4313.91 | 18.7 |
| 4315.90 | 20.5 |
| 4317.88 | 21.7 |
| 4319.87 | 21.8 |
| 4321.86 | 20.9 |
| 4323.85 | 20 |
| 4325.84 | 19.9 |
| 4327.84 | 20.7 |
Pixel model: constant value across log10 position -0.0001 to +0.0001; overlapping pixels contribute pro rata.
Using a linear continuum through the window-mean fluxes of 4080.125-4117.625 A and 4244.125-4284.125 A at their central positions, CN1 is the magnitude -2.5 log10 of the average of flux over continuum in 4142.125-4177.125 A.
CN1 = -0.055 mag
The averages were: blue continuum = 20.7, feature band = 21.7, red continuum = 20.4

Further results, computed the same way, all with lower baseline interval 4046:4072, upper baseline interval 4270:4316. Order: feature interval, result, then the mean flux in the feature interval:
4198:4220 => -0.13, 21.6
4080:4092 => -0.06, 21.7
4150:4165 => -0.11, 21.9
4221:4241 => -0.07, 20.2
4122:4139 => -0.09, 21.8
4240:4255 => -0.11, 20.6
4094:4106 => 0.10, 18.6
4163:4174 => -0.10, 21.5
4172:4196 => -0.10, 21.4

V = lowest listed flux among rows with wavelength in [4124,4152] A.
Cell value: 21.3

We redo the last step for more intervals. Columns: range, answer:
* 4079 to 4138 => 17.1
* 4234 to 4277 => 19.3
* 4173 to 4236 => 18.9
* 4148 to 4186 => 20.6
